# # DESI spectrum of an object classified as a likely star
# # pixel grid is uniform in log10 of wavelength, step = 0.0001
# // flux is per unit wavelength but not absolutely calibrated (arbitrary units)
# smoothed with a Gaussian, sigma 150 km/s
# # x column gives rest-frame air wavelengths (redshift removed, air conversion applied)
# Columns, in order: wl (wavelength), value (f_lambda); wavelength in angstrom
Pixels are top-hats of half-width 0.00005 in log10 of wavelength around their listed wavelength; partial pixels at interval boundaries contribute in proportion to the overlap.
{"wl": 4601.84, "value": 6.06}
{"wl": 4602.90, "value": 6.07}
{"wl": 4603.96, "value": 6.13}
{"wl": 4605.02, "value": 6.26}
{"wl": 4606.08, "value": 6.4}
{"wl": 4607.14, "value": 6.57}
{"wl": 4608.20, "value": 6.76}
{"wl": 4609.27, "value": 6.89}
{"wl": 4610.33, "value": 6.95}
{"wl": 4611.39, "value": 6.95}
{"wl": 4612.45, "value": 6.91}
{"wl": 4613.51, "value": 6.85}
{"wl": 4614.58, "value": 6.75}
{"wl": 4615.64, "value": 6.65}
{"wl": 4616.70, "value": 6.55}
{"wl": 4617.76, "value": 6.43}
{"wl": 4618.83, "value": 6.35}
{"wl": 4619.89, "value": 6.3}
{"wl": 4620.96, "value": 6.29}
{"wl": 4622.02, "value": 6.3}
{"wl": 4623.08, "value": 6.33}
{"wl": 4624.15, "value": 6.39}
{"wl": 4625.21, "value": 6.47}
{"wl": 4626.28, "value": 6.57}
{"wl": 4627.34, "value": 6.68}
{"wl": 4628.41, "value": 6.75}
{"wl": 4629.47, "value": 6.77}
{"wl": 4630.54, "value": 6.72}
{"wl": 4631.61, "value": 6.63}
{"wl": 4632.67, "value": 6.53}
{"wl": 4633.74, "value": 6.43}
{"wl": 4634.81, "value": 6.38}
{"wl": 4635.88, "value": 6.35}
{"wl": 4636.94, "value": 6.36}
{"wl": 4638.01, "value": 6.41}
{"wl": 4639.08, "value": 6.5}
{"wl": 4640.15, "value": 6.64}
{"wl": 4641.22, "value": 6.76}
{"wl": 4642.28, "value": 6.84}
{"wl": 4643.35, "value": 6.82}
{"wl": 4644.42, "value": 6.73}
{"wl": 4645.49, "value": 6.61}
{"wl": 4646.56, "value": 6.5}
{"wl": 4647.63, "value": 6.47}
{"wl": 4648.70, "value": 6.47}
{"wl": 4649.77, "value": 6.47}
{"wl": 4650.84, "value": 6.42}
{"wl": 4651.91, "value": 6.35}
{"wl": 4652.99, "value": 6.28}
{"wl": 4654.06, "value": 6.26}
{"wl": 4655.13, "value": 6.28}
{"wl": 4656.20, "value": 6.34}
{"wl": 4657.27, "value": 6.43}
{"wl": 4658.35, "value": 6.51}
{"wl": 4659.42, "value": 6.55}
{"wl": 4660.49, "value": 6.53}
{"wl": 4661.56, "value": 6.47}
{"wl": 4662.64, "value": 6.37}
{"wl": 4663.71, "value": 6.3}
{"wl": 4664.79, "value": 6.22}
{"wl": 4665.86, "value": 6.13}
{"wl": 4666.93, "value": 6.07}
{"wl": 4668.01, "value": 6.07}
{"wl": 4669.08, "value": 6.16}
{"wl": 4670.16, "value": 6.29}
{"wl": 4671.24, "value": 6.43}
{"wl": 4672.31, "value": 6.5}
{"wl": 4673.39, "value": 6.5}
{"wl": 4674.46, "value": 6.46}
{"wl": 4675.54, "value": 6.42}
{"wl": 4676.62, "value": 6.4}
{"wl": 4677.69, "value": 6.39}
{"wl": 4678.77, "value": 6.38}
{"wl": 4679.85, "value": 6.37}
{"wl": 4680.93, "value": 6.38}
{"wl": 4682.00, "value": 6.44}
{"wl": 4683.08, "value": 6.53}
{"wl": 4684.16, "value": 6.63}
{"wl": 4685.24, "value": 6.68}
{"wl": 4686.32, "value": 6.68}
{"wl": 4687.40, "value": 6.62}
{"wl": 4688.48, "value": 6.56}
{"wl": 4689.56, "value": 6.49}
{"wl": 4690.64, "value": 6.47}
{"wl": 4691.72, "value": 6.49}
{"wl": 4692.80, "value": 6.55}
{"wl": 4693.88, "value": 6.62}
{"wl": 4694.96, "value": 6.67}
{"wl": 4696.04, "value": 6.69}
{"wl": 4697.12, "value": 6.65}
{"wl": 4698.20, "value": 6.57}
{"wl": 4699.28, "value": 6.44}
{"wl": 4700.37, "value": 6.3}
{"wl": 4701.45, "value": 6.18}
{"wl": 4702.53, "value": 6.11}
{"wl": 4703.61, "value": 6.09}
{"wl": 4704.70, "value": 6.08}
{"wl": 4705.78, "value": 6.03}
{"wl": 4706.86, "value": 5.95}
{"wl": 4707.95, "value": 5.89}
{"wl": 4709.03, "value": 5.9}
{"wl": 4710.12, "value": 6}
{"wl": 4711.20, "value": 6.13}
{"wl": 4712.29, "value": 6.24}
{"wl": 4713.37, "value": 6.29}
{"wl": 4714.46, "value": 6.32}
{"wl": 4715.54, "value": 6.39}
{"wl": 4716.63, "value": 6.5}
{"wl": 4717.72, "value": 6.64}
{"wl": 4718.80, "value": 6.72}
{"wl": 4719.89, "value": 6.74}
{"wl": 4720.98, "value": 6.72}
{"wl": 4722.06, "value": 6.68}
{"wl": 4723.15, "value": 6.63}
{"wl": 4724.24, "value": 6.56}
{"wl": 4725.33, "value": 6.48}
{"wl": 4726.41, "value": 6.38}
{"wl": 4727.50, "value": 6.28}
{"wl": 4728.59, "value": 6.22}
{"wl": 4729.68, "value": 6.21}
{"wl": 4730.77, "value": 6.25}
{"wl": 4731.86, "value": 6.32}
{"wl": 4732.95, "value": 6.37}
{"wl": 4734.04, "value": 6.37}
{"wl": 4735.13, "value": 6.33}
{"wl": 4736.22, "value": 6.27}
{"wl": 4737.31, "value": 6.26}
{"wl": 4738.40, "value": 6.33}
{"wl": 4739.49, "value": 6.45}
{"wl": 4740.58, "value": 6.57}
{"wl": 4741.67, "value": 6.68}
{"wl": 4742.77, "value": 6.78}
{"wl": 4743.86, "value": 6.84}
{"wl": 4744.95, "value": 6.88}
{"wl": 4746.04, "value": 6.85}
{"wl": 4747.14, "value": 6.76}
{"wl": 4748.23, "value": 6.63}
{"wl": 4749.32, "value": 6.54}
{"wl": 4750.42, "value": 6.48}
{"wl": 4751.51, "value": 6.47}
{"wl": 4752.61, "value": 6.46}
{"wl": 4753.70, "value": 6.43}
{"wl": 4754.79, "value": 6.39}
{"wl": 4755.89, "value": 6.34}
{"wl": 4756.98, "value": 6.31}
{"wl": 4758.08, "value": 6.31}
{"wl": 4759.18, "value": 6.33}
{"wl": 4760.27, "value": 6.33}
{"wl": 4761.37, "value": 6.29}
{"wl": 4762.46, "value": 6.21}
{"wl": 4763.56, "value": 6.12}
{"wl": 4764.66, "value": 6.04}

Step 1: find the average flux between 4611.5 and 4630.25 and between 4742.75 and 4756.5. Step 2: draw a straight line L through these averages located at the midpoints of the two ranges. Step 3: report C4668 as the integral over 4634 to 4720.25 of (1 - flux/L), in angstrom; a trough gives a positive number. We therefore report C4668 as 2.2 angstrom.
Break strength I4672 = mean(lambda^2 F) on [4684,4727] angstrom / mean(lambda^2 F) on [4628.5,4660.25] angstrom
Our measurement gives 1.0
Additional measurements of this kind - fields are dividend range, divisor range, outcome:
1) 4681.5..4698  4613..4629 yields 1.04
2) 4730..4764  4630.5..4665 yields 1.04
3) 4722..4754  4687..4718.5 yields 1.04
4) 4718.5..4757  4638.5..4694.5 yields 1.04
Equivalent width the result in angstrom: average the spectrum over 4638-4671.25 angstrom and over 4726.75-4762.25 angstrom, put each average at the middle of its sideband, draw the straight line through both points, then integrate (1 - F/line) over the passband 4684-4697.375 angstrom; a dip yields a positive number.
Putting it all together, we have -0.34 angstrom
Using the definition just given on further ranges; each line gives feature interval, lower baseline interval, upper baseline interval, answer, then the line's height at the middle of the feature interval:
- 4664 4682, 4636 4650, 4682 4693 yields 0.66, 6.57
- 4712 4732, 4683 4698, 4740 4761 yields 0.34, 6.57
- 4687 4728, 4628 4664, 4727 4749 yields 0.61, 6.49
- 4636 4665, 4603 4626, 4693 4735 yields -0.02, 6.47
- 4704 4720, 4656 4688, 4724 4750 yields 0.53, 6.45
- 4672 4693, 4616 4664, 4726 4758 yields -0.06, 6.48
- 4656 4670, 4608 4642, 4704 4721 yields 0.27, 6.44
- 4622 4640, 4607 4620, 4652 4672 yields 0.13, 6.56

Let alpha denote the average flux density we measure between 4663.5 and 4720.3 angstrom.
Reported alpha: 6.37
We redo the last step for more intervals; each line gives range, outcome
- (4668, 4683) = 6.39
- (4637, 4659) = 6.5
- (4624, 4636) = 6.57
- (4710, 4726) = 6.48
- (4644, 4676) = 6.38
